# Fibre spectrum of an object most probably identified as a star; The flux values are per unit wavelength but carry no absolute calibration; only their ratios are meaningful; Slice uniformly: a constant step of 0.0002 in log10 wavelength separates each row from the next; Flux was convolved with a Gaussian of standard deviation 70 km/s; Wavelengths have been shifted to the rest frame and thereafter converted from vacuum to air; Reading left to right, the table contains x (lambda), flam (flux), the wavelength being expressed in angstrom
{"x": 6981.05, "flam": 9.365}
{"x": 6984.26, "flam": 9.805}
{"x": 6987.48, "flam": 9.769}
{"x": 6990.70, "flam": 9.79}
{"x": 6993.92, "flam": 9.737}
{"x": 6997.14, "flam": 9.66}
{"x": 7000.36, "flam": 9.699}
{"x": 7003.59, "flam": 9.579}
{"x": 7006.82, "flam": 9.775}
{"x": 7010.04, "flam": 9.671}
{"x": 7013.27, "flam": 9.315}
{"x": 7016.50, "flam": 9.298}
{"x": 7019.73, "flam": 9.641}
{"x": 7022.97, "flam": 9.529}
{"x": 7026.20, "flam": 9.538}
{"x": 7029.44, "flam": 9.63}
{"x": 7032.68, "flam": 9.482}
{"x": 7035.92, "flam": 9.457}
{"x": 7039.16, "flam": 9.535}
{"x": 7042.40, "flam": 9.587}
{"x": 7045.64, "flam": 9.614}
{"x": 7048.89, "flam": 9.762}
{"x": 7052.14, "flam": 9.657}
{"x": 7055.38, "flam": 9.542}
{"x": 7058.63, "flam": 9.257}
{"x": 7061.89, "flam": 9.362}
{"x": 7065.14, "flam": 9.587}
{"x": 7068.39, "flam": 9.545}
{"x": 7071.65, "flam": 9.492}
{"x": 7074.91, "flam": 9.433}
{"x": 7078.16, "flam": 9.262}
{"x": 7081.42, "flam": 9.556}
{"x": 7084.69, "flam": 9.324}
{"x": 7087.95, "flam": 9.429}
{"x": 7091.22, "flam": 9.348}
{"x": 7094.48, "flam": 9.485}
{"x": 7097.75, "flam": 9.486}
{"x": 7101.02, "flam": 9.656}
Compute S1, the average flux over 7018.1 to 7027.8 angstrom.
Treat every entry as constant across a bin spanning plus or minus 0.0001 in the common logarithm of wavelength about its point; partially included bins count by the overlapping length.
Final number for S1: 9.57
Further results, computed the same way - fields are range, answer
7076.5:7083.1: 9.41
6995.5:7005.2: 9.65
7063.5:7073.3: 9.54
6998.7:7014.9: 9.61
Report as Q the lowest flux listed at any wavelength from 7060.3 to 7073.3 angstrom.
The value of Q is 9.362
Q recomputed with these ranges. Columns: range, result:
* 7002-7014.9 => 9.315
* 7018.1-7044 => 9.457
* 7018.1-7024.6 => 9.529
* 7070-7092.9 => 9.262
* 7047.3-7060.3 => 9.257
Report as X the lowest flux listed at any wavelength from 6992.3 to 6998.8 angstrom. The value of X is 9.66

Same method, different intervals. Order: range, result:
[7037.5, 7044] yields 9.535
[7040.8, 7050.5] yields 9.587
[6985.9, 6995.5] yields 9.737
